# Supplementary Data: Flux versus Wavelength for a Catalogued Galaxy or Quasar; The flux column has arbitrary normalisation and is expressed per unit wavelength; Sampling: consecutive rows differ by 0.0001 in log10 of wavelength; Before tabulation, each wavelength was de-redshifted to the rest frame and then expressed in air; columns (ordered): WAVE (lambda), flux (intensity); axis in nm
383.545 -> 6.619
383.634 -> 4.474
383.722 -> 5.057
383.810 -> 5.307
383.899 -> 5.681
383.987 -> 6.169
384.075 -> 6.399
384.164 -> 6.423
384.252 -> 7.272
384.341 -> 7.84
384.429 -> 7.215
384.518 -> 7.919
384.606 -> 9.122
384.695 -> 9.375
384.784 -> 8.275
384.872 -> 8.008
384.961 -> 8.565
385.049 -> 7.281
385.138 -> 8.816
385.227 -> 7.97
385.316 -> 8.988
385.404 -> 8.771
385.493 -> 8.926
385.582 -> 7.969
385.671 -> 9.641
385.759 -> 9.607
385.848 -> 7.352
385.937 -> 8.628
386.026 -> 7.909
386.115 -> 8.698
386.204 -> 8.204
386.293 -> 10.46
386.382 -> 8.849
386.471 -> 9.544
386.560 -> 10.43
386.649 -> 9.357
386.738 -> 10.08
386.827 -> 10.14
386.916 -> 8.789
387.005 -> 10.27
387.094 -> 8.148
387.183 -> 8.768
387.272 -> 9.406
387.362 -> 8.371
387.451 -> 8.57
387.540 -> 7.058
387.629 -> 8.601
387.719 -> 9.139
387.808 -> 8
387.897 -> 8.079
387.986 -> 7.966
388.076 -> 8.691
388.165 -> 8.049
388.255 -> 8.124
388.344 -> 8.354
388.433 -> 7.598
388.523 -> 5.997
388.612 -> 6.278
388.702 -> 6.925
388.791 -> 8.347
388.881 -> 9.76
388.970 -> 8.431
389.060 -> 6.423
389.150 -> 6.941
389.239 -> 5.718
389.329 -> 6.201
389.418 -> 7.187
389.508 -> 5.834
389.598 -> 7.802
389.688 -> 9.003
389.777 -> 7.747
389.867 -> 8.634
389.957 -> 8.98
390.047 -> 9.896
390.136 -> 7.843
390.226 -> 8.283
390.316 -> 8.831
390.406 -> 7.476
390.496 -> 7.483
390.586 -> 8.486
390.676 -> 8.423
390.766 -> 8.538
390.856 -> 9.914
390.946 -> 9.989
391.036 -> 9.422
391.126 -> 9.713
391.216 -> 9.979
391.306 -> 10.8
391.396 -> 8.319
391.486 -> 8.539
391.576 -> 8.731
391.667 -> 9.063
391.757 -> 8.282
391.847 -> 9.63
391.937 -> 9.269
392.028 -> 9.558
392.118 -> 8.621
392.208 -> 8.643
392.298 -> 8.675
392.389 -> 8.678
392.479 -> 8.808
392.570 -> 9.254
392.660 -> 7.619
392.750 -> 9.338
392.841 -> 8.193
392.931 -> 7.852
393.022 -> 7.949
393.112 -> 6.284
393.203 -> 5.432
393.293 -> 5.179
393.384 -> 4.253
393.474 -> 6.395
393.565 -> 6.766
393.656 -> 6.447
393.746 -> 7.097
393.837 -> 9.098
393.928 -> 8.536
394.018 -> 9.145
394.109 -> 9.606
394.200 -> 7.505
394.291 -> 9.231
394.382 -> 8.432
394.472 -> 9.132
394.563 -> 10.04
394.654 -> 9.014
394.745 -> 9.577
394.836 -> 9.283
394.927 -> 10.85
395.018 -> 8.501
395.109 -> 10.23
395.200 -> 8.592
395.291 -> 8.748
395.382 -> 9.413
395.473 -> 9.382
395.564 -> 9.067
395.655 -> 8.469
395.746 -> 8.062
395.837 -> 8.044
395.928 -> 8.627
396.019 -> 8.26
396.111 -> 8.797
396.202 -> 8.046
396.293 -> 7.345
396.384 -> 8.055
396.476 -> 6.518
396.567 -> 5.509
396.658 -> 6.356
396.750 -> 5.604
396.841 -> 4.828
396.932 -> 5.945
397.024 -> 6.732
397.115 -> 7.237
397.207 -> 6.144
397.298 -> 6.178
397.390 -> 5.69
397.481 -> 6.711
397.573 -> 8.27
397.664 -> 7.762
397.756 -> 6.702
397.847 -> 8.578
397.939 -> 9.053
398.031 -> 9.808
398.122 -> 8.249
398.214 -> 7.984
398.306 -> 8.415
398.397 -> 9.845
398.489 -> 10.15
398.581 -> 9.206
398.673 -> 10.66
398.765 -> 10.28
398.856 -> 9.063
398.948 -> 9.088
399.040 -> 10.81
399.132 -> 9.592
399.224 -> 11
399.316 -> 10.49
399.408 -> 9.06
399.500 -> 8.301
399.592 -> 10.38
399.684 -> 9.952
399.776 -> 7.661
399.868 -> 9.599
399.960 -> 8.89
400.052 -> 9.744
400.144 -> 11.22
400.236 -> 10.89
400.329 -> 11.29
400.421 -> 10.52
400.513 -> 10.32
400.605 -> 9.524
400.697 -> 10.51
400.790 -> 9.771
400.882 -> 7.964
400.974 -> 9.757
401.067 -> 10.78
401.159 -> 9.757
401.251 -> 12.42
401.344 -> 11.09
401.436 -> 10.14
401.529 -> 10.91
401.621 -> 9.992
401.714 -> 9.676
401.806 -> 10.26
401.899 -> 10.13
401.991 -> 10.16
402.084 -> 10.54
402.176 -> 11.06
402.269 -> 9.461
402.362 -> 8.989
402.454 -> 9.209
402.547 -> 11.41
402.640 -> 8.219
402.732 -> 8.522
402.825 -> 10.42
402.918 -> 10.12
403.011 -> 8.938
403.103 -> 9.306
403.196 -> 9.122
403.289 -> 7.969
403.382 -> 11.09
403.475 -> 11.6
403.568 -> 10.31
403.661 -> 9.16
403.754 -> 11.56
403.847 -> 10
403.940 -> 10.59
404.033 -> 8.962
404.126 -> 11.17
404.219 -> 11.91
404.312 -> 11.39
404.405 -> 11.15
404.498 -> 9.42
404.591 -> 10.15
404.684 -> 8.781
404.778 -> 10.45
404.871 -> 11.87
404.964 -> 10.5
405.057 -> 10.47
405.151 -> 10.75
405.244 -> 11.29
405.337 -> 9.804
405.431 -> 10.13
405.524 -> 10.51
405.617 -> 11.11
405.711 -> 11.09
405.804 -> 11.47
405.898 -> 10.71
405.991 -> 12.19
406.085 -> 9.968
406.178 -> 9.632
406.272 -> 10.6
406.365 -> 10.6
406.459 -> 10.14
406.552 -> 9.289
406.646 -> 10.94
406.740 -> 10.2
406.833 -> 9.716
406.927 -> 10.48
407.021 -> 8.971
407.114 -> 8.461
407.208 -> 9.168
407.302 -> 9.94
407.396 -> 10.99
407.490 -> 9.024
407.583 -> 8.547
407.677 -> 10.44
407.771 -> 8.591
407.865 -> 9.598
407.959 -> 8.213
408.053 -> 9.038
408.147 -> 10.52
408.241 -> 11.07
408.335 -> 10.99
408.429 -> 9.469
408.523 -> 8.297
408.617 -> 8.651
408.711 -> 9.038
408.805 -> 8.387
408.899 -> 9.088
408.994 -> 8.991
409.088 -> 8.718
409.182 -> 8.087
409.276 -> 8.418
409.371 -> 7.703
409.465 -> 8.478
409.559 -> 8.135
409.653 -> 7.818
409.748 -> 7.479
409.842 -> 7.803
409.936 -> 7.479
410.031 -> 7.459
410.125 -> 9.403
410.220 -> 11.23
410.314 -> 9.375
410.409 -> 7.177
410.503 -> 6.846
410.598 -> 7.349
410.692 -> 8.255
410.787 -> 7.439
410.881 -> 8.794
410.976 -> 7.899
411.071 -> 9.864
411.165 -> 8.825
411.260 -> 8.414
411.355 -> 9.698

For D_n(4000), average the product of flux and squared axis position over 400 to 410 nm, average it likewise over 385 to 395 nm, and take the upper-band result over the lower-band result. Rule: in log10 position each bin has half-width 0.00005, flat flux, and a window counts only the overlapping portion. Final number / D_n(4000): 1.3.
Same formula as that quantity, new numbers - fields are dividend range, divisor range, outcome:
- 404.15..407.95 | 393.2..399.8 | 1.30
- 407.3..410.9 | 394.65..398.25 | 1.18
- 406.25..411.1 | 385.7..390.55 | 1.20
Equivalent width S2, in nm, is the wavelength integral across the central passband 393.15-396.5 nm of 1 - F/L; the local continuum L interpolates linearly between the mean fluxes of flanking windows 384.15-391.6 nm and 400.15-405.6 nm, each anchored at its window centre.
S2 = 0.36 nm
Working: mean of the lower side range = 8.42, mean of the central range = 8.25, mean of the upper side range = 10.2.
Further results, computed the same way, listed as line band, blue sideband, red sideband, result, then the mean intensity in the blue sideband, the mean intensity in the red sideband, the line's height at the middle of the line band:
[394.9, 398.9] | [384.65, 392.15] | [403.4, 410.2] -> 0.446 nm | 8.51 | 9.76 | 9.09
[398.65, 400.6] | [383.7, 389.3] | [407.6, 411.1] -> -0.339 nm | 8.15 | 8.68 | 8.46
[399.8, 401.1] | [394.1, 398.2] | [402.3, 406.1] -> -0.109 nm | 8.03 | 10.3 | 9.24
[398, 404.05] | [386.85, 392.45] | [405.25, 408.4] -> -0.240 nm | 8.39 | 10.1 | 9.51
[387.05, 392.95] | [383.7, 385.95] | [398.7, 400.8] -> 0.130 nm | 7.81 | 9.92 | 8.54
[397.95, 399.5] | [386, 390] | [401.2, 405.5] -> 0.014 nm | 8.26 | 10.2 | 9.64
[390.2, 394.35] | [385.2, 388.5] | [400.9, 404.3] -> 0.392 nm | 8.73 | 10.1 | 9.21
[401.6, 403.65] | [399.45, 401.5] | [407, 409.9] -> -0.018 nm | 10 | 8.97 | 9.74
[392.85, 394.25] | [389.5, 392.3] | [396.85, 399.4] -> 0.238 nm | 8.8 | 8.46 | 8.68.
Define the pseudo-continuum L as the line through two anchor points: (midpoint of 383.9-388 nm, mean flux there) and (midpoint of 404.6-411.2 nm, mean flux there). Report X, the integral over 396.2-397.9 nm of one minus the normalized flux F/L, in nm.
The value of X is 0.42 nm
